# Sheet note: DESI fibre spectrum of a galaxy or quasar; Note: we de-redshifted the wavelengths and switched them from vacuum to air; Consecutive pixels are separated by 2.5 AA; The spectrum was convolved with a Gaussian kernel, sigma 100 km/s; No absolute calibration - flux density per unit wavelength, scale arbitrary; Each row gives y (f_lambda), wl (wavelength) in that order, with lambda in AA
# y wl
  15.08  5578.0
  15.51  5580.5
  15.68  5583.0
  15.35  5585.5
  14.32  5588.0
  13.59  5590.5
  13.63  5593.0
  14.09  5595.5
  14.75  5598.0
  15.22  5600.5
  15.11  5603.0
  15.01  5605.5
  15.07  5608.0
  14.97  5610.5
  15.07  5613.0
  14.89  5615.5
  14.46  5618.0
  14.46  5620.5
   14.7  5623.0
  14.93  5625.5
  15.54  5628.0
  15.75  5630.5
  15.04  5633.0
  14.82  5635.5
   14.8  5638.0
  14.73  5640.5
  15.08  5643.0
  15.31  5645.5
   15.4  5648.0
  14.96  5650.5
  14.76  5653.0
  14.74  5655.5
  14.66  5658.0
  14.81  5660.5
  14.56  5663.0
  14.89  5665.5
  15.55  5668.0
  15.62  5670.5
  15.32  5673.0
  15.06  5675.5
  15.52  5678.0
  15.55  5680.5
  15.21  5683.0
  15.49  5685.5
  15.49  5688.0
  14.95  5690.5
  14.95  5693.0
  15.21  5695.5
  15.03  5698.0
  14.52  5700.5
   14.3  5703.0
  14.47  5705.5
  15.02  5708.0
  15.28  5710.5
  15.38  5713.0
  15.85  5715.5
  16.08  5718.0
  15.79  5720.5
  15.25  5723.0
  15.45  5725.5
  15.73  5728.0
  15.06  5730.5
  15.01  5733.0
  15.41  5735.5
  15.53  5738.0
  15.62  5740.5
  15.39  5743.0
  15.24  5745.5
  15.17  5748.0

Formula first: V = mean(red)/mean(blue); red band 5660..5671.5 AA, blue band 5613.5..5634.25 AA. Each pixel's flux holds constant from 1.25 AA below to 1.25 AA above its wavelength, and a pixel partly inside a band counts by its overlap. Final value 1.0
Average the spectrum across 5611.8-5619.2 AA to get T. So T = 14.8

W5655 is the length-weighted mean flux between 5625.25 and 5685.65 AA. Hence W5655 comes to 15.1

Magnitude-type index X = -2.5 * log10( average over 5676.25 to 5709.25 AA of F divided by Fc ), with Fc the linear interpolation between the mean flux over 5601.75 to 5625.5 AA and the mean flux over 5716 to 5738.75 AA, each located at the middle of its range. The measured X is 0.02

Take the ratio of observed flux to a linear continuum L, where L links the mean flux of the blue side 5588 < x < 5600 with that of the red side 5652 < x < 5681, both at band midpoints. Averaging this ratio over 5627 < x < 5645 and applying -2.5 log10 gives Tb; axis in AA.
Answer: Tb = -0.03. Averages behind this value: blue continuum 14.1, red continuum 15.1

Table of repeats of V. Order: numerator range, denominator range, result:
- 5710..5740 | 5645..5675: 1.03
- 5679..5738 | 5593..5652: 1.02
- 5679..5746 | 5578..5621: 1.03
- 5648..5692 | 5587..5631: 1.03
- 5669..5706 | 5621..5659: 1.01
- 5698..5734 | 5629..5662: 1.02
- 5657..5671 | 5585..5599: 1.05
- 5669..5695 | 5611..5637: 1.02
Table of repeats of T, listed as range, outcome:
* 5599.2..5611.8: 15.1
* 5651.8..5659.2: 14.7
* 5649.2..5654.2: 14.9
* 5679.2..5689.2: 15.4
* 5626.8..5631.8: 15.6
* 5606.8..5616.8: 15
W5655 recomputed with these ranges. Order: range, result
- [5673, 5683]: 15.3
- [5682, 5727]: 15.2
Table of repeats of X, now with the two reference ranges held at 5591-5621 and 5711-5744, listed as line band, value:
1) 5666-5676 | -0.017 mag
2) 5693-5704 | 0.037 mag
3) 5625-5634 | -0.036 mag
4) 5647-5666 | 0.014 mag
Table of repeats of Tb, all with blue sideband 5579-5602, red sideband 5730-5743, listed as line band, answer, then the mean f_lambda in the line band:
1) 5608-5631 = -0.010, 15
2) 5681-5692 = -0.012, 15.3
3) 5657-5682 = -0.008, 15.2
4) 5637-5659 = 0.001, 14.9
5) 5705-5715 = 0.006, 15.1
